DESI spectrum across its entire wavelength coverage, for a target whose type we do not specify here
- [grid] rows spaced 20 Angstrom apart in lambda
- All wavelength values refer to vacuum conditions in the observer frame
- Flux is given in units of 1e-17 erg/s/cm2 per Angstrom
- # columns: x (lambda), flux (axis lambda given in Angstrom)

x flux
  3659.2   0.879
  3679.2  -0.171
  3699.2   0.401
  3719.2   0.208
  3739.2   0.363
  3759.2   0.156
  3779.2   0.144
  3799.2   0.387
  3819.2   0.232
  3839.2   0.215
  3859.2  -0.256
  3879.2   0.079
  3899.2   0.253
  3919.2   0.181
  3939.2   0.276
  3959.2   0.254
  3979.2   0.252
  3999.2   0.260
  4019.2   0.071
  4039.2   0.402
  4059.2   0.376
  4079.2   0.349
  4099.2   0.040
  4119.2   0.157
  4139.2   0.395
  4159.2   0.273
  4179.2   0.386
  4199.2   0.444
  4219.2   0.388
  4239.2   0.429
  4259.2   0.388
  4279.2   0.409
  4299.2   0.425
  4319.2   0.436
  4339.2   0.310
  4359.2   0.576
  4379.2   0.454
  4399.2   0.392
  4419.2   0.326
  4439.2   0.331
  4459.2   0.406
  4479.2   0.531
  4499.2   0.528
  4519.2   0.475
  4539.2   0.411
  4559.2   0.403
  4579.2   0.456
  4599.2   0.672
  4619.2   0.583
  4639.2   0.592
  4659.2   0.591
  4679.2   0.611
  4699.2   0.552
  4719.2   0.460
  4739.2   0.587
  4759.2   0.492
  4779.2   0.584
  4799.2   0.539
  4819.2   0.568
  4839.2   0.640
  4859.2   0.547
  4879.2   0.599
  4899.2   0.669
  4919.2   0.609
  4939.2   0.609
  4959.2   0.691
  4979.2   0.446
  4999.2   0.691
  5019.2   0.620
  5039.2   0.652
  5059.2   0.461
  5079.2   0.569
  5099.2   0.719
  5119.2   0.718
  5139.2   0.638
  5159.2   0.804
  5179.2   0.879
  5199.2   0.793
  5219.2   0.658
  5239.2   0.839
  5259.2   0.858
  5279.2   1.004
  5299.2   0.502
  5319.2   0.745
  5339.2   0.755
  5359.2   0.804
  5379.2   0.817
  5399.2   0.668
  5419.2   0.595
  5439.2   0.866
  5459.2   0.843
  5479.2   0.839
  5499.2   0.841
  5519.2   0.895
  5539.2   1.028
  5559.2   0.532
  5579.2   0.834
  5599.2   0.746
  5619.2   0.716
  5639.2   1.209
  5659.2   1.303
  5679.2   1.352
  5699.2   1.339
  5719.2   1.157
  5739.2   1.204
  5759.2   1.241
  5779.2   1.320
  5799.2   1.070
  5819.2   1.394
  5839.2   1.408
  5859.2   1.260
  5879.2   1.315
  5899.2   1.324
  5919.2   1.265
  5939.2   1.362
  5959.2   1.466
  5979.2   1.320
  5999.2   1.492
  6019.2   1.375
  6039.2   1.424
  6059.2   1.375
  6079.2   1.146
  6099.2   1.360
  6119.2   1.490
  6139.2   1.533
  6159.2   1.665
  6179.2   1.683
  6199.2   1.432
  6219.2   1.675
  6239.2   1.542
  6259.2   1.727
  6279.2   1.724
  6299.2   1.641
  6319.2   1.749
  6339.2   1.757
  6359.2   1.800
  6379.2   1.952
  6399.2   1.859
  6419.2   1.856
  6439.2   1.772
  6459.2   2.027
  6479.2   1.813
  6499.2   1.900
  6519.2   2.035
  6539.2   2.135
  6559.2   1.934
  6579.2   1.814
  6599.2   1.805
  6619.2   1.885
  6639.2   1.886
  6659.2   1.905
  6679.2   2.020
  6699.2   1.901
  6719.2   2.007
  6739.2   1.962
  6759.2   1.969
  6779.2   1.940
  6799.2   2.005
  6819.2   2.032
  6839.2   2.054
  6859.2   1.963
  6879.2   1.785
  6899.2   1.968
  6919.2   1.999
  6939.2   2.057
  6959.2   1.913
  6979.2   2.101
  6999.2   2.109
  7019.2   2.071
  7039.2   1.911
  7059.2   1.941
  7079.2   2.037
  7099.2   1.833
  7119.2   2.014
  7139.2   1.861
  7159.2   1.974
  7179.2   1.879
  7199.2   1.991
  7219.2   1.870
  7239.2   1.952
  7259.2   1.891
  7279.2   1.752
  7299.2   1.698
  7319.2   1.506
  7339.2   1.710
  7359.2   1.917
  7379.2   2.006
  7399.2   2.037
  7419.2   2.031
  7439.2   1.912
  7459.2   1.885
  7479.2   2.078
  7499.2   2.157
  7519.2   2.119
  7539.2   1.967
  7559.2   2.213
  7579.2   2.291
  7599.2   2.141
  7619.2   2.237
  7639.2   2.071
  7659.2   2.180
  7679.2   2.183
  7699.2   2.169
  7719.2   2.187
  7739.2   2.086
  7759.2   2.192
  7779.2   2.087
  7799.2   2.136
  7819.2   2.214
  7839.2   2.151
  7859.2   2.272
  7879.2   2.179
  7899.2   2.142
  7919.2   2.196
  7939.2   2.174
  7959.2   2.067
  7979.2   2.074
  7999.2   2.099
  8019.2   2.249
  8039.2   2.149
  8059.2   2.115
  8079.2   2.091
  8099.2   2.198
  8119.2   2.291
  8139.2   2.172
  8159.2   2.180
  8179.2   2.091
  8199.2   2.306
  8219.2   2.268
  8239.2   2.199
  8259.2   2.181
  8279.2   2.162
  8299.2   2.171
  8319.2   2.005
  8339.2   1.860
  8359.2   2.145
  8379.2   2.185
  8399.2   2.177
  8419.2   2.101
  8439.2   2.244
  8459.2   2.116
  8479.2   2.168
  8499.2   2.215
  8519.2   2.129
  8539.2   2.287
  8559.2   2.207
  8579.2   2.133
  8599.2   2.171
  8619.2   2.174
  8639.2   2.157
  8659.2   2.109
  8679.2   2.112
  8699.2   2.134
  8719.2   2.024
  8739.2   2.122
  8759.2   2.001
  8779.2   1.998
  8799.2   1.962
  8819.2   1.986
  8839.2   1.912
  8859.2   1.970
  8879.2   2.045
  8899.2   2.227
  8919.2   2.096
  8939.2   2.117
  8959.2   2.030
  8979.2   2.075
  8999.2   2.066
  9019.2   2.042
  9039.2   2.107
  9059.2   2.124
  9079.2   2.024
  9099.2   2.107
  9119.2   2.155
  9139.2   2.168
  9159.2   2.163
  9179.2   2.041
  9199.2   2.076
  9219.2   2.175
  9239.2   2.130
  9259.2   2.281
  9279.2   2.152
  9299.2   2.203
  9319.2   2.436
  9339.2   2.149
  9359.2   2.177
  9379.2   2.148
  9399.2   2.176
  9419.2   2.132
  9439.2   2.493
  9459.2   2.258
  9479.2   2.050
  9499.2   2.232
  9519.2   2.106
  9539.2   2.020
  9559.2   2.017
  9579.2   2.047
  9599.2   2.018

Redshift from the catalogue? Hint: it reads 0.414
